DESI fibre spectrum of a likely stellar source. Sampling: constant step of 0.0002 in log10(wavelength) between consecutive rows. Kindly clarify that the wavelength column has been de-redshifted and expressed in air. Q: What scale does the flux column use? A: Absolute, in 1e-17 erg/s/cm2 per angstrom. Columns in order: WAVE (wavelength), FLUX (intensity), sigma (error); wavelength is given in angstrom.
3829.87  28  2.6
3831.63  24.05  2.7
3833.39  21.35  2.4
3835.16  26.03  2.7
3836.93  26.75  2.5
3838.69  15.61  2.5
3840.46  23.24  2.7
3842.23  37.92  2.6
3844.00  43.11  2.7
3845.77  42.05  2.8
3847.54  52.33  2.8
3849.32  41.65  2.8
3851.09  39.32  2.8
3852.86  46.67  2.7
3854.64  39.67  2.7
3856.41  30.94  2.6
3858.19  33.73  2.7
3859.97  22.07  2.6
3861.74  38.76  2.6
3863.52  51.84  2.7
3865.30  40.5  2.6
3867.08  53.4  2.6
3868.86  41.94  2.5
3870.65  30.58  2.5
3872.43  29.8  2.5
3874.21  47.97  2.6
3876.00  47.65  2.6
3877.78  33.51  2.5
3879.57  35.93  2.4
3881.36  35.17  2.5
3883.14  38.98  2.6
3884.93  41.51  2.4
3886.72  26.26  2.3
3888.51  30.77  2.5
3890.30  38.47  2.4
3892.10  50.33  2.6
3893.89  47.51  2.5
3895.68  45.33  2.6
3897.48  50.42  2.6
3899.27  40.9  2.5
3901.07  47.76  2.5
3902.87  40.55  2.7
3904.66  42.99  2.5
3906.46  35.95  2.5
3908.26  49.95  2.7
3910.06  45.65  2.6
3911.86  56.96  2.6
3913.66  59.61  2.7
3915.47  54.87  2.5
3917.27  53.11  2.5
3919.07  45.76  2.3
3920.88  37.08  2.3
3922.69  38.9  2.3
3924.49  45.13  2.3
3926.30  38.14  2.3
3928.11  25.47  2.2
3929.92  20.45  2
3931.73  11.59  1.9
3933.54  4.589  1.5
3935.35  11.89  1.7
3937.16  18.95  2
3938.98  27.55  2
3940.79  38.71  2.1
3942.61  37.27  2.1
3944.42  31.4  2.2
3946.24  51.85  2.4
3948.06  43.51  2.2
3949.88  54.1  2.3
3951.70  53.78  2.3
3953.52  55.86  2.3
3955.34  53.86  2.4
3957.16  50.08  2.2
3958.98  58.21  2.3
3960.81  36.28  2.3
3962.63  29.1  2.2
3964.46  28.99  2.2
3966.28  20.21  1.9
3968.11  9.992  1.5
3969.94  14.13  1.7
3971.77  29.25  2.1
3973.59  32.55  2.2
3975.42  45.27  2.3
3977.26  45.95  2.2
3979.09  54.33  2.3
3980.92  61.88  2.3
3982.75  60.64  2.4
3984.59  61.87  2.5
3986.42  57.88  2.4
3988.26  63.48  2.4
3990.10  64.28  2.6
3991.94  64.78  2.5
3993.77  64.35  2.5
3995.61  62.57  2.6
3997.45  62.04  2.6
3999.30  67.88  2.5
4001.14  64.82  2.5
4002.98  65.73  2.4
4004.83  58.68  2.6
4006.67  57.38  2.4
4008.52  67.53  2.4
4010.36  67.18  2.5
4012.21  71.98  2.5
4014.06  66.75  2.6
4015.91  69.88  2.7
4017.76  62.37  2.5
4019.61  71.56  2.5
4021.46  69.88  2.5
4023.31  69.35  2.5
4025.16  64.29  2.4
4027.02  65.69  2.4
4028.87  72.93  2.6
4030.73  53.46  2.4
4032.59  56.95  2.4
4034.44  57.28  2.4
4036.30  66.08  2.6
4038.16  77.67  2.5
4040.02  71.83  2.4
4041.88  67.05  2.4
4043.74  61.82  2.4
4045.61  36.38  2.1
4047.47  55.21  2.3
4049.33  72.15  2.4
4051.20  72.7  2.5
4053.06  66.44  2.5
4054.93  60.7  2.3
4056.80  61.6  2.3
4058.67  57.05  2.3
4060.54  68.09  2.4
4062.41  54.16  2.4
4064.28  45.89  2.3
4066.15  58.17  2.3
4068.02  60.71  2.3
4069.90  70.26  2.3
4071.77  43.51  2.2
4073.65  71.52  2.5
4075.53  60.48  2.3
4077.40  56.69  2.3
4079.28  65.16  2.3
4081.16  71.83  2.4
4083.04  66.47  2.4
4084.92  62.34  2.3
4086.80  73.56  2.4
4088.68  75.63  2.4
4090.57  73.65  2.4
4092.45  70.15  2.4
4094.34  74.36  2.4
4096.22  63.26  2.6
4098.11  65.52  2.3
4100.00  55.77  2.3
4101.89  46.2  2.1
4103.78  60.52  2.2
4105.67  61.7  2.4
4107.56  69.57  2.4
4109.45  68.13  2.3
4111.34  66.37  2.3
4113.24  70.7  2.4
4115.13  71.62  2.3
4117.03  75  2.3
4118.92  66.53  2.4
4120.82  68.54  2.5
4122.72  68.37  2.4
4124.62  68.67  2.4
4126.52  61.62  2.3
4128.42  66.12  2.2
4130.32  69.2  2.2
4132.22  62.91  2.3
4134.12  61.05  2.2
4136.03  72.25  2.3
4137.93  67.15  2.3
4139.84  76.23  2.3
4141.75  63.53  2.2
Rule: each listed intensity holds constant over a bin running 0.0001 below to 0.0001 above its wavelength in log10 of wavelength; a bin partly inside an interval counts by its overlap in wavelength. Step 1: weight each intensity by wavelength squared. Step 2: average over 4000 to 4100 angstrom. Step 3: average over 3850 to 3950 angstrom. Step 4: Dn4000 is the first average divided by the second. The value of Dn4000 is 1.8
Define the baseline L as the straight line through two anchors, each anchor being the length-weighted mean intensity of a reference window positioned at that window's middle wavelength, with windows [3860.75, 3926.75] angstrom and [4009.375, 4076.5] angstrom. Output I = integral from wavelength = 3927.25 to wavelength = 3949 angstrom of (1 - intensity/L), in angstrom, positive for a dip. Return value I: 9.9 angstrom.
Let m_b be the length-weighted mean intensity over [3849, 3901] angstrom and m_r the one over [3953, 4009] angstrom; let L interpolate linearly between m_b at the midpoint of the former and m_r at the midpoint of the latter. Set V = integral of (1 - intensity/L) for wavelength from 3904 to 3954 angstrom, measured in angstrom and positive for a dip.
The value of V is 7.0 angstrom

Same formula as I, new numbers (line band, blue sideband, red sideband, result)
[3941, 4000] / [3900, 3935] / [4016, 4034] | 5.3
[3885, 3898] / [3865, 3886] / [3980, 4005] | 0.6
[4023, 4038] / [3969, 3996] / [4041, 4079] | -1.8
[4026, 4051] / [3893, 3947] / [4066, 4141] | -3.0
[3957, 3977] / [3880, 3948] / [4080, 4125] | 6.2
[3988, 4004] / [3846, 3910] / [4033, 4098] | -2.7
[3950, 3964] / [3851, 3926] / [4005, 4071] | 1.1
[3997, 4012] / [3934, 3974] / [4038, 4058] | -4.1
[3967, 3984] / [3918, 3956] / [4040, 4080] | 1.6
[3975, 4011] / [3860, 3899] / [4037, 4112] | -4.8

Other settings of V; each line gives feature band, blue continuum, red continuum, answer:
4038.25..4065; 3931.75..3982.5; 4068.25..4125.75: -2.4 angstrom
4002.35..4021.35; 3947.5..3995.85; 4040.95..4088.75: -4.5 angstrom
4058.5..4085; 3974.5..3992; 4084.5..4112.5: 1.3 angstrom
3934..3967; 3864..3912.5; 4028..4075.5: 7.2 angstrom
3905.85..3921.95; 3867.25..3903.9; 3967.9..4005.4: -1.8 angstrom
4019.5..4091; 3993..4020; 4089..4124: 2.5 angstrom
